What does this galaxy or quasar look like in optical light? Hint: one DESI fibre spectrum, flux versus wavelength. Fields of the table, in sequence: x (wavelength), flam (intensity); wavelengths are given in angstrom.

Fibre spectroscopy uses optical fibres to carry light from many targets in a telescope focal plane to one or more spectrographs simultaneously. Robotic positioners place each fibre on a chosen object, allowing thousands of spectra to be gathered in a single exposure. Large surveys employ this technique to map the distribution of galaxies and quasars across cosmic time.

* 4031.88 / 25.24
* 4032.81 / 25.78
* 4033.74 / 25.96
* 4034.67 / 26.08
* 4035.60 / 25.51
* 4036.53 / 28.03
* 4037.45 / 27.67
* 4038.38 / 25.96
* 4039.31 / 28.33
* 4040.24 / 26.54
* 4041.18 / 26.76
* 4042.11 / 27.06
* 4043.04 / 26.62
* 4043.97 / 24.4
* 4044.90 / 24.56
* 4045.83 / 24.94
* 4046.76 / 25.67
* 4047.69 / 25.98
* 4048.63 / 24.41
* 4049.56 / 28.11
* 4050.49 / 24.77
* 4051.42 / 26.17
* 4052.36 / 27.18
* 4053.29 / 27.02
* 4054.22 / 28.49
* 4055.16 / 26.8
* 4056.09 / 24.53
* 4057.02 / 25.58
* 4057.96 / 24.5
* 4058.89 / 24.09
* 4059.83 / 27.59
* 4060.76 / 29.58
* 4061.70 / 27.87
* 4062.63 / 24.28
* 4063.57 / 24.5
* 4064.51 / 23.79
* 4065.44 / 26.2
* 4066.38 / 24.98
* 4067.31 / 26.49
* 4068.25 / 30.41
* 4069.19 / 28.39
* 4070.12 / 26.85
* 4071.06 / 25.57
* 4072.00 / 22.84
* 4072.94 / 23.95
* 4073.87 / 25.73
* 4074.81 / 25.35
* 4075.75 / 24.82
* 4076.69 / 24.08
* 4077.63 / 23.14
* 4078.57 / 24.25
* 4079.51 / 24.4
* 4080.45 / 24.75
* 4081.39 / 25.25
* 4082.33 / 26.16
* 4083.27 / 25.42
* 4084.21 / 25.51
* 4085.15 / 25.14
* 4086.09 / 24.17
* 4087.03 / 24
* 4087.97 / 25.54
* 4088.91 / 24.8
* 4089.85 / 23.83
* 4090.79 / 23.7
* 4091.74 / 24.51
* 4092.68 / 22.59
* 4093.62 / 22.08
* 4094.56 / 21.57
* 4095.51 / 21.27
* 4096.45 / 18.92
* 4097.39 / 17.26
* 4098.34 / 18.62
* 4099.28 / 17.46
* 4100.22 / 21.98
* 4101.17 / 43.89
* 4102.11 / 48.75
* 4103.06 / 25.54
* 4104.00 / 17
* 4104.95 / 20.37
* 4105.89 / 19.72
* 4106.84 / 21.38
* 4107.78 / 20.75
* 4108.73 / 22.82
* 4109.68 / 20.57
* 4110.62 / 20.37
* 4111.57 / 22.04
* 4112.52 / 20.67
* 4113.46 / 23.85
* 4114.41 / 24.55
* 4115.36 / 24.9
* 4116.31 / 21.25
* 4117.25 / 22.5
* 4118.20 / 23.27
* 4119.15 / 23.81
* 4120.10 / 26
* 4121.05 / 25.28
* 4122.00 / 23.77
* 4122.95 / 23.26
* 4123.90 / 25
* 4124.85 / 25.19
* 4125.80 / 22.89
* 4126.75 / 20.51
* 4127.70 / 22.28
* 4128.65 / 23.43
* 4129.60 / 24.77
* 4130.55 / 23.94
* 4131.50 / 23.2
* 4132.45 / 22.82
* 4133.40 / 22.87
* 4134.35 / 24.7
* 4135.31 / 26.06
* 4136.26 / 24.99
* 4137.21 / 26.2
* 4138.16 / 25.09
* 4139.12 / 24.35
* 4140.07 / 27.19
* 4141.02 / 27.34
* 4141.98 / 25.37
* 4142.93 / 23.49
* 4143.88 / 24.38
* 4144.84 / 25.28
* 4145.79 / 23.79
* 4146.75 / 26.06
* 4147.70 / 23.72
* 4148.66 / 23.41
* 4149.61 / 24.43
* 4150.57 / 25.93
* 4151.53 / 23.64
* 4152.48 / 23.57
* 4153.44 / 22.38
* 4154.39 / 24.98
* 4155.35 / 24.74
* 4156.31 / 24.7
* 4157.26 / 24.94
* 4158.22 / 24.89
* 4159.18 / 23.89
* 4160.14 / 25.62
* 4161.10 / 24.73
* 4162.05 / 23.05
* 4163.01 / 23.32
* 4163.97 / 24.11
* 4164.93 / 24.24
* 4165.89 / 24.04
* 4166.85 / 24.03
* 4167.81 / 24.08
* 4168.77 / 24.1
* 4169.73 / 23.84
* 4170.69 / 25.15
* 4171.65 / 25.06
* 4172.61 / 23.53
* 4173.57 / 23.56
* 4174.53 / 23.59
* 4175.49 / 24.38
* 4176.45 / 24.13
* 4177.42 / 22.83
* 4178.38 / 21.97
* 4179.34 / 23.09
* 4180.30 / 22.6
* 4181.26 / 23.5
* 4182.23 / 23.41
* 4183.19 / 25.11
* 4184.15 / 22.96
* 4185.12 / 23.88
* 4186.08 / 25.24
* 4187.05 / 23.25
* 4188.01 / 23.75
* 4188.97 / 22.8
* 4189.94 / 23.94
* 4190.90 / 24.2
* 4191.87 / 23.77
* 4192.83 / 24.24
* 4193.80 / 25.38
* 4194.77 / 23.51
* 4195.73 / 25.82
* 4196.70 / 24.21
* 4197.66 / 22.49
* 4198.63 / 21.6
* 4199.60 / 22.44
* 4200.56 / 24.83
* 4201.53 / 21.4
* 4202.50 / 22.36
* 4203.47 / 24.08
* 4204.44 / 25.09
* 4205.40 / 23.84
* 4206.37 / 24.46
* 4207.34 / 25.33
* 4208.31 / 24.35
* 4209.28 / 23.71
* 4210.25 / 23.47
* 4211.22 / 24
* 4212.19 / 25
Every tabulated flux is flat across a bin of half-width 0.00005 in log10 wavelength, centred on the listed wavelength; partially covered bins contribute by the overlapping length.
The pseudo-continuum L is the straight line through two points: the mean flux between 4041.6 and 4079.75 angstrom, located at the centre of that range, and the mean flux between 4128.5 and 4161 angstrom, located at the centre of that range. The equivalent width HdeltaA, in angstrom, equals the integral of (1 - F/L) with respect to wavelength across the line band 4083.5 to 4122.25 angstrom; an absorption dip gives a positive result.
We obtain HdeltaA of 2.5 angstrom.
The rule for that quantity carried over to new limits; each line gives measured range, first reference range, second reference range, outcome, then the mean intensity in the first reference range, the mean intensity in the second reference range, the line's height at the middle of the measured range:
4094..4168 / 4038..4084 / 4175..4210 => 2.2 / 25.8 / 23.7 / 24.7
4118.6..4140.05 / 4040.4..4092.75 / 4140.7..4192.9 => 0.4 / 25.5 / 24.1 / 24.6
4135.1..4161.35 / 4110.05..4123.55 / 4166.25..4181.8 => -1.5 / 23.2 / 23.7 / 23.5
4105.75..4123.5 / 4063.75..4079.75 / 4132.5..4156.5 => 1.6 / 25.4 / 24.7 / 25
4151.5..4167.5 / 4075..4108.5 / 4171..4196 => -0.2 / 24.1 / 23.8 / 23.9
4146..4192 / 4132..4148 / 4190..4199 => 0.8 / 24.9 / 23.9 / 24.4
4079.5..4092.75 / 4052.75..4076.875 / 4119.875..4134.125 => 0.2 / 26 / 23.7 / 25.2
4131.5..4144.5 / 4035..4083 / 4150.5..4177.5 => -0.2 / 25.9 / 24.2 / 24.6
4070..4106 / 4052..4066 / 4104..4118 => -1.2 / 26.1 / 21.7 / 23.7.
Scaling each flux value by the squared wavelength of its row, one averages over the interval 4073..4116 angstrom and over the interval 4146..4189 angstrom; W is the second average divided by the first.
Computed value 1.04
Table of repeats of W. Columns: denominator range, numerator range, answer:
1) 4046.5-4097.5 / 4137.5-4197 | 1.01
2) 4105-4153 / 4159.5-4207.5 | 1.03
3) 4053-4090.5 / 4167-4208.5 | 0.99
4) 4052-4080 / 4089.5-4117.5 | 0.92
